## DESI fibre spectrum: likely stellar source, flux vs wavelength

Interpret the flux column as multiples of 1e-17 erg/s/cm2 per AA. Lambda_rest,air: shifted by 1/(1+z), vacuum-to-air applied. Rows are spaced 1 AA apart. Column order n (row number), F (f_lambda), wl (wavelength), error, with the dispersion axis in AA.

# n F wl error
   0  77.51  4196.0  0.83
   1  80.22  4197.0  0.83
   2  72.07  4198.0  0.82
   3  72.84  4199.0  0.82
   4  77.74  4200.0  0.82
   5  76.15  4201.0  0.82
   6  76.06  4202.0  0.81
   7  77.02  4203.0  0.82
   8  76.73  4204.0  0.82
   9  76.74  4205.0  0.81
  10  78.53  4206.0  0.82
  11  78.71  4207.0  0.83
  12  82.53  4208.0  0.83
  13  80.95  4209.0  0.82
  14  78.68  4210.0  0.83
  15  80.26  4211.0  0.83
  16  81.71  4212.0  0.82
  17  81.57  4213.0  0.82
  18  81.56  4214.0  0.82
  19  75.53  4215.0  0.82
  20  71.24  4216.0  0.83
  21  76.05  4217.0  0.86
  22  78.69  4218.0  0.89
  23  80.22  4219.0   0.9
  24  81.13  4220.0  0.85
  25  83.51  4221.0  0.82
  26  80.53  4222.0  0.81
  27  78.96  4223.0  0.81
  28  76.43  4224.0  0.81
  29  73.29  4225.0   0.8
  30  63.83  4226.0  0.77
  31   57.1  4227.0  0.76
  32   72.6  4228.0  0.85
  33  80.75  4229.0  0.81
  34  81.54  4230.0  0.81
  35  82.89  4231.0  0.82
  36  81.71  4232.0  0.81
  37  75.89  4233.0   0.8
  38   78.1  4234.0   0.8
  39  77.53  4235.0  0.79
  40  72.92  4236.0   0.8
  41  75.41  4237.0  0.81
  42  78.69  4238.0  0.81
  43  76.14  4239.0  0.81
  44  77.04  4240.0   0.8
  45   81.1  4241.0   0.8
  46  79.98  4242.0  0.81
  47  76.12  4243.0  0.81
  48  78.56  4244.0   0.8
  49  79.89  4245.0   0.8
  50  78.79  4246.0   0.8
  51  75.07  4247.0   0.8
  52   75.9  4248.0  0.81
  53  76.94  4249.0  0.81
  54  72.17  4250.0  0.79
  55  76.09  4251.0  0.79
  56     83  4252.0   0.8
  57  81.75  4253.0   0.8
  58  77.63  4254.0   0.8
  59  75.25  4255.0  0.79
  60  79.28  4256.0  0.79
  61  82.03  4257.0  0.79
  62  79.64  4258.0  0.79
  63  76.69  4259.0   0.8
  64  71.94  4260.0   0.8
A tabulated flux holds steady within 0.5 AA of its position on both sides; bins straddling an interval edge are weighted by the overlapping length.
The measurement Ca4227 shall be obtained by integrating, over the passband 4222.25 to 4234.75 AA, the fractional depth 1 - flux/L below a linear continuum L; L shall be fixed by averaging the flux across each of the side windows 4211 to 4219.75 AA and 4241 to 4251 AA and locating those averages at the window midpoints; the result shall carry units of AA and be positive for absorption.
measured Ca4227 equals 0.4 AA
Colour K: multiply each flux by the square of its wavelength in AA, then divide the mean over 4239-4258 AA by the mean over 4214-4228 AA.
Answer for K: 1.05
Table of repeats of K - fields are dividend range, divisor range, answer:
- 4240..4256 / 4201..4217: 1.01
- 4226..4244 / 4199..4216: 0.99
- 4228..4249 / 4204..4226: 1.01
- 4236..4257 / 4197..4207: 1.04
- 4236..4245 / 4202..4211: 1.00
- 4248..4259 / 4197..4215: 1.02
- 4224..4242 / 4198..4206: 1.01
